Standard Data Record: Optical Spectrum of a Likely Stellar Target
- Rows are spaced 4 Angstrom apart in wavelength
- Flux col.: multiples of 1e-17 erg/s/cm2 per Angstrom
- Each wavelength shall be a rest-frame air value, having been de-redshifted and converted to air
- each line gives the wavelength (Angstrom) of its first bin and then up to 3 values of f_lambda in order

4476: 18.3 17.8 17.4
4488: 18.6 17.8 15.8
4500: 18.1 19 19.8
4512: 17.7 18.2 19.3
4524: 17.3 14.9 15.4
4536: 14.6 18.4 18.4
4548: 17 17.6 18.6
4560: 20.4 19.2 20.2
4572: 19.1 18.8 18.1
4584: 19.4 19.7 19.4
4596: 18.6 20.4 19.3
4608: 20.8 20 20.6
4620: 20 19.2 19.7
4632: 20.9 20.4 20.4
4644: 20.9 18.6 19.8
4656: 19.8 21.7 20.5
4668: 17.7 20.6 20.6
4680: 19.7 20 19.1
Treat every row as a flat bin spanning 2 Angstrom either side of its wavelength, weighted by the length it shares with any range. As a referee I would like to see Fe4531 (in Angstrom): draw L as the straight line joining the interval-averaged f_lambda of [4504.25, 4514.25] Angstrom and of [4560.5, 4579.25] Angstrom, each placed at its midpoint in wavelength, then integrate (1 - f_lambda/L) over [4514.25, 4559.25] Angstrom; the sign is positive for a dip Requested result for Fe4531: 4.0 Angstrom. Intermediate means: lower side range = 18.8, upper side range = 19.3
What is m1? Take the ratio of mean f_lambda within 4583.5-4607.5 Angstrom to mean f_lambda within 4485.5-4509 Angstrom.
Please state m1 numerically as 1.08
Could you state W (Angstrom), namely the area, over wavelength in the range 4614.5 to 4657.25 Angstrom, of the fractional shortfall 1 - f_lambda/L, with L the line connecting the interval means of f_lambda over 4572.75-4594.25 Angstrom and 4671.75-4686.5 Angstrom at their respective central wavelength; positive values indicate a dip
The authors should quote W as -0.8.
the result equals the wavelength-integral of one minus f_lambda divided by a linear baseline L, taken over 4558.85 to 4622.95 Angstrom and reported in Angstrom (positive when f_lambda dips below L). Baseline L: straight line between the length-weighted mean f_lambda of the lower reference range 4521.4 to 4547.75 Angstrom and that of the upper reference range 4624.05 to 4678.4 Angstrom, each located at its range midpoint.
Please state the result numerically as -4.7 Angstrom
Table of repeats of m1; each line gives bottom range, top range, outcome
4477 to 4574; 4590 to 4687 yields 1.11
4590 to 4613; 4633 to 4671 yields 1.01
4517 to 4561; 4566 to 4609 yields 1.12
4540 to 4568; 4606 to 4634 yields 1.08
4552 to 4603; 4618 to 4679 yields 1.04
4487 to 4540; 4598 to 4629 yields 1.15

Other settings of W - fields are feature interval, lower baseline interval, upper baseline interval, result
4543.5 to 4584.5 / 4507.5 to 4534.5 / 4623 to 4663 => -1.02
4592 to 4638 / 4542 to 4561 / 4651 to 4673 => -1.65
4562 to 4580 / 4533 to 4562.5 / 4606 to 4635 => -0.61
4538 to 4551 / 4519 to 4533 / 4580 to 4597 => -0.39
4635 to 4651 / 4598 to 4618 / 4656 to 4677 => 0.12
